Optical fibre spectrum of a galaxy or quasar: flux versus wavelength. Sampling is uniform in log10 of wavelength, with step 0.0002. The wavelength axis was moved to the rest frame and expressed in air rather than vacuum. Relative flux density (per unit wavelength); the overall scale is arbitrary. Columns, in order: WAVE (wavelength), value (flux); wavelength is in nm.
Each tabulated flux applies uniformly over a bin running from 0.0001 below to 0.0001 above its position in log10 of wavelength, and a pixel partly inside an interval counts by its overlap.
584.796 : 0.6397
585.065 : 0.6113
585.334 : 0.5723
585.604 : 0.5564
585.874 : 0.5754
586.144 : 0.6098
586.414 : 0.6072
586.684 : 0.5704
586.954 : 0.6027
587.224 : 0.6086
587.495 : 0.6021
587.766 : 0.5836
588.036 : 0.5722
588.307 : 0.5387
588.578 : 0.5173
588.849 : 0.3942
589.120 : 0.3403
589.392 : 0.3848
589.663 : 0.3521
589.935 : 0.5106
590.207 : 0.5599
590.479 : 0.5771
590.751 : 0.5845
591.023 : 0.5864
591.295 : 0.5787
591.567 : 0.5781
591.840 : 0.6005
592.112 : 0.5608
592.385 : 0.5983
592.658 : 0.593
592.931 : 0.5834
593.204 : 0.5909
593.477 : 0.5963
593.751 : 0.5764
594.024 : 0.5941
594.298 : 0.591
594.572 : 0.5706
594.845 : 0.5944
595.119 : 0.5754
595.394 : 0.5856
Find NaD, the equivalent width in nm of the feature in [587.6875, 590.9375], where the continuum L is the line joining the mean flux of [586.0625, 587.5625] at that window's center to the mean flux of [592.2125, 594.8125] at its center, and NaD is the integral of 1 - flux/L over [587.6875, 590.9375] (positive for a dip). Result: 0.56 nm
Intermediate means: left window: 0.6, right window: 0.588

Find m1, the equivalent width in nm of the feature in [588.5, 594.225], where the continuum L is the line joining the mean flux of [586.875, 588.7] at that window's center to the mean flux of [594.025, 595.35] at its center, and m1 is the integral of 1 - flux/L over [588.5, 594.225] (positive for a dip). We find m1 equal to 0.42 nm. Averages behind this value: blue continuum 0.575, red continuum 0.584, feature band 0.537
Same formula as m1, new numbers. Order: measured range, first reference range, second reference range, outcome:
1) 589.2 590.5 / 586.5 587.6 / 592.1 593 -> 0.28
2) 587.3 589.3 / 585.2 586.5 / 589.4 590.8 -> 0.11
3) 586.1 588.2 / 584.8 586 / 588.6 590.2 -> -0.34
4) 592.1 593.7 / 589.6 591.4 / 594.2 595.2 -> -0.06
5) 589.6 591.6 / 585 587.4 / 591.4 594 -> 0.14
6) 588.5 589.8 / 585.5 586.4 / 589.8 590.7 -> 0.39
